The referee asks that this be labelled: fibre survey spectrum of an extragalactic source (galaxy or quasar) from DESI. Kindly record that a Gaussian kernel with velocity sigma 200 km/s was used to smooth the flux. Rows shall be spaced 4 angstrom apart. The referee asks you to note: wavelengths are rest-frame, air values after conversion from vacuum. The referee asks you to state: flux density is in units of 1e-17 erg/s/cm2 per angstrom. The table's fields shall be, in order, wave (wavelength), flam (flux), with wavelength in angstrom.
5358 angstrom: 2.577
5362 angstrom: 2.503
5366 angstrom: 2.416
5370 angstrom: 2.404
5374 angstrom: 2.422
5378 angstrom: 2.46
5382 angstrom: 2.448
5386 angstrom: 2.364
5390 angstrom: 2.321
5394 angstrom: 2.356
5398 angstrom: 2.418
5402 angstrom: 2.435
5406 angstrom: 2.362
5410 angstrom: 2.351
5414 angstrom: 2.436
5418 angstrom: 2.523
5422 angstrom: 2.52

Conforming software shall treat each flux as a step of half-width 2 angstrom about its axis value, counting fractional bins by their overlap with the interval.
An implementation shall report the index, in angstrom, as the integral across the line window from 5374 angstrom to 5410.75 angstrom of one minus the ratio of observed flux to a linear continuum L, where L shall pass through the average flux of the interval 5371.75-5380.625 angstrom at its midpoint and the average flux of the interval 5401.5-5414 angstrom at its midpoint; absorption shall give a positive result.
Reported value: 0.28 angstrom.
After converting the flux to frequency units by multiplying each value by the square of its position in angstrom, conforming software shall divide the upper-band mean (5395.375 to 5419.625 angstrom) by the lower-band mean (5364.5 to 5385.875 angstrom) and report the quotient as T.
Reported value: 1.0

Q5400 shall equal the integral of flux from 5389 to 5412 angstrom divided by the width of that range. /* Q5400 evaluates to 2.38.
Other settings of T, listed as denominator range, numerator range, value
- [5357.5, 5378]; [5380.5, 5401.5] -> 0.98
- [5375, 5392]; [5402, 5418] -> 1.01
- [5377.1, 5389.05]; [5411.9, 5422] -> 1.04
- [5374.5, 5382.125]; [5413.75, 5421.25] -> 1.03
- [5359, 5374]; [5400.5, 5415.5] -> 0.99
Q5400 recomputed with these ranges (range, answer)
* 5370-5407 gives 2.4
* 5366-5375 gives 2.41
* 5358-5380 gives 2.45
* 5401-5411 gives 2.38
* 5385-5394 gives 2.34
